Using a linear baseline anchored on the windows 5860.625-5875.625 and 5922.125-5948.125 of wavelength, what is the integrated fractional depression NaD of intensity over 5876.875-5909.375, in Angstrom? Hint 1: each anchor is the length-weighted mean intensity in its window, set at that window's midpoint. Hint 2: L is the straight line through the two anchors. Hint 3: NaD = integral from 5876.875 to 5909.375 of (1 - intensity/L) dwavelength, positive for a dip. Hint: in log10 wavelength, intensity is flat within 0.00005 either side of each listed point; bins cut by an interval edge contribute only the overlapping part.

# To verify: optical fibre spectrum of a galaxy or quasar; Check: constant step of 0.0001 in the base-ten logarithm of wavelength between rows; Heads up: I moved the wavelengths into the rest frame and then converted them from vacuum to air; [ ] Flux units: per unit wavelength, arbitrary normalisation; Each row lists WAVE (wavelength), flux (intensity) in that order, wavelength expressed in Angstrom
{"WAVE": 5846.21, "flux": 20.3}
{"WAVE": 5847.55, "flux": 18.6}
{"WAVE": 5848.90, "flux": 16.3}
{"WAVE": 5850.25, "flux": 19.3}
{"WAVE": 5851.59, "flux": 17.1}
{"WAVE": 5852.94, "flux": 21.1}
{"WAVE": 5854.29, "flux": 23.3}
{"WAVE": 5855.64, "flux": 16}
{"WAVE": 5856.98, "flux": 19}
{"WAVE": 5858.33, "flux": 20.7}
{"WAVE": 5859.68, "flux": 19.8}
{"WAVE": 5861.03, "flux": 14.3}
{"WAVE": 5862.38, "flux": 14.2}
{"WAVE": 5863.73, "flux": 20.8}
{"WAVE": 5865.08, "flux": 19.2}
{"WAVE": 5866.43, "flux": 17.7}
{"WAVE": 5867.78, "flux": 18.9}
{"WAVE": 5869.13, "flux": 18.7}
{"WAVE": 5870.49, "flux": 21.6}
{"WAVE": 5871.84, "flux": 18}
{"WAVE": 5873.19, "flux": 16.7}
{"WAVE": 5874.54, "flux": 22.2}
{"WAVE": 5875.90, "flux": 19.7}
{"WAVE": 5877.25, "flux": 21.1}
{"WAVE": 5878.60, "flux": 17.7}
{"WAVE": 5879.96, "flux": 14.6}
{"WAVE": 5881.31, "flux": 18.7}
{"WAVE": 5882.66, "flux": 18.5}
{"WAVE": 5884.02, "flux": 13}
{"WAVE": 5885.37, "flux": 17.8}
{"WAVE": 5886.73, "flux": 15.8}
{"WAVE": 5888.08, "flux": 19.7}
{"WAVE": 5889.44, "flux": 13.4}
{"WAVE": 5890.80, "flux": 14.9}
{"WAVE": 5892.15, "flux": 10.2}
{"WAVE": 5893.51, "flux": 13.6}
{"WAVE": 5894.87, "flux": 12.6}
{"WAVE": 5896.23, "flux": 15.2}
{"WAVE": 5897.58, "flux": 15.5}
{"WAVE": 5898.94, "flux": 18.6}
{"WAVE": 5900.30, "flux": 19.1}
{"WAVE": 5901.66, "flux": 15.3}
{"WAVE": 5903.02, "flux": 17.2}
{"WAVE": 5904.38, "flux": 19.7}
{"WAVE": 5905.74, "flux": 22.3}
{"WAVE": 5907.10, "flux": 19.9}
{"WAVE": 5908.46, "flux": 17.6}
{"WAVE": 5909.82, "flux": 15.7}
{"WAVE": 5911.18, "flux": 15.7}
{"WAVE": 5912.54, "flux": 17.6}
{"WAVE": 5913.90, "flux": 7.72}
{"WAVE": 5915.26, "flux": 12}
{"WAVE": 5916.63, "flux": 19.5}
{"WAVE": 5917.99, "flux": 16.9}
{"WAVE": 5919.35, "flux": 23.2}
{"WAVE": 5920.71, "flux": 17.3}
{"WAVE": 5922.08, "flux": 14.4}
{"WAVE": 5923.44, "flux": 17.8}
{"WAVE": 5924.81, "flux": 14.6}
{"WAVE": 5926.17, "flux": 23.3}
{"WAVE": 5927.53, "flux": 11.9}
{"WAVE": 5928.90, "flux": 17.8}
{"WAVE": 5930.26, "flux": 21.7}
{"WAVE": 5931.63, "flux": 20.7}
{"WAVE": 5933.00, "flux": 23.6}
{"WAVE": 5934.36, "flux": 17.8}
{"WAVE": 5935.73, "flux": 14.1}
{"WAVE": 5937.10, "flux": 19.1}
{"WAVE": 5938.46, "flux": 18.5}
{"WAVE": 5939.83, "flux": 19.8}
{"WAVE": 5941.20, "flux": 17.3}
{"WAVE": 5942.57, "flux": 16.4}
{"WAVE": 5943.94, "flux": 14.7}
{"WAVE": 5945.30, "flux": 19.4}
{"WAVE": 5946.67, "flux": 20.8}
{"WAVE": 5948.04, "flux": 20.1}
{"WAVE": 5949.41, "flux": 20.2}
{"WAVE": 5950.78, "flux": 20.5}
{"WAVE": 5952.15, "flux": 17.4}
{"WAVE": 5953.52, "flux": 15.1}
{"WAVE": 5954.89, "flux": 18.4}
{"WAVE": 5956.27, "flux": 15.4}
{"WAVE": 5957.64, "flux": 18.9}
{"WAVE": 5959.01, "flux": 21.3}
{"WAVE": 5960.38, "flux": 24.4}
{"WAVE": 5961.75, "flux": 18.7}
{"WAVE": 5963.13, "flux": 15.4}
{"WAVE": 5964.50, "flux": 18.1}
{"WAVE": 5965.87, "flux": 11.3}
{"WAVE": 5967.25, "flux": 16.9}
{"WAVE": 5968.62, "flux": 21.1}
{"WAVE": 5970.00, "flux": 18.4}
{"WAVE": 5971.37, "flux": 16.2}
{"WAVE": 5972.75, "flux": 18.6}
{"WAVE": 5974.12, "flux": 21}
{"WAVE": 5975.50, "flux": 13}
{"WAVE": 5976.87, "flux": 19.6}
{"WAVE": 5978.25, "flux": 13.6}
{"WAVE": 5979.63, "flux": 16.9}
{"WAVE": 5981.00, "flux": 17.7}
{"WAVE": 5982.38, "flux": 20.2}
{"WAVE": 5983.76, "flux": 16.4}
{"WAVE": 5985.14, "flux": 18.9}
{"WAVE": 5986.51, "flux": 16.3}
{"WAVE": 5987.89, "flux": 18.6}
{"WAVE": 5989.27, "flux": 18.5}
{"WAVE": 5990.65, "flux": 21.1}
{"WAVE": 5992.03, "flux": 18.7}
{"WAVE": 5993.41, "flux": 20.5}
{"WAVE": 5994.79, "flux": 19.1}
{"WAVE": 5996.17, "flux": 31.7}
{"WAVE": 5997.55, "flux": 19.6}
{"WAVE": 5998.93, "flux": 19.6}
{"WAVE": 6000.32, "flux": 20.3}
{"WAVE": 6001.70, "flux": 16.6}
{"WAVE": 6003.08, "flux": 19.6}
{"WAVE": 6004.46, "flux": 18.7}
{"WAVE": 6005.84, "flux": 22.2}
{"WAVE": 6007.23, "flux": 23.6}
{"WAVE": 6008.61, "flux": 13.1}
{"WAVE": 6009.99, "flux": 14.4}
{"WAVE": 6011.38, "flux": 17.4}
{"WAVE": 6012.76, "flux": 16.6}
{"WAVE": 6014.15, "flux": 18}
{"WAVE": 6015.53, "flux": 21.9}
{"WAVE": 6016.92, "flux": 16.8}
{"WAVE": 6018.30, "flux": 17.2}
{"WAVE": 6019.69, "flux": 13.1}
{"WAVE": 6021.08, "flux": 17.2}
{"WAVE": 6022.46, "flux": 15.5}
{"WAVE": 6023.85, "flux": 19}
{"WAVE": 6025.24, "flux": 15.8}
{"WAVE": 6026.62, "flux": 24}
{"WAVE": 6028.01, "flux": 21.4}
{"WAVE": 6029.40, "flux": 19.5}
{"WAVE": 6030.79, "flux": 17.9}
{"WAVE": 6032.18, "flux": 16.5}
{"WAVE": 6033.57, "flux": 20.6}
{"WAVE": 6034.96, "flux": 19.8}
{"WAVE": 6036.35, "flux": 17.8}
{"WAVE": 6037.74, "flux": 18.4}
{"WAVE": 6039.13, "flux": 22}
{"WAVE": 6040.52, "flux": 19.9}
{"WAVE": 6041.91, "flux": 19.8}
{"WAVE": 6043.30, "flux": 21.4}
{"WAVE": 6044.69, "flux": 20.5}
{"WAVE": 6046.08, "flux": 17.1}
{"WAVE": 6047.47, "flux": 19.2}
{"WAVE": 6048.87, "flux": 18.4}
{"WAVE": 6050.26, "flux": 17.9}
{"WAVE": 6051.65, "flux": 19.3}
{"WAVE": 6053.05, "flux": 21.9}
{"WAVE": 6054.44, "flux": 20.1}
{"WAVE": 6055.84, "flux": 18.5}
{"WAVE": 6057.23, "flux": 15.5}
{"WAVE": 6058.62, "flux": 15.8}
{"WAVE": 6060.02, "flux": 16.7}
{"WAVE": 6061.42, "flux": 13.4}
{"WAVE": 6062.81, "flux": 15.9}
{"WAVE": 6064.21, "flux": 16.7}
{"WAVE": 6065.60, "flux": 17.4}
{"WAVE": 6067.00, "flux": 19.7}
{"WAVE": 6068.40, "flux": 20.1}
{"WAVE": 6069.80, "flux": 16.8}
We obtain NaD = 3.0 Angstrom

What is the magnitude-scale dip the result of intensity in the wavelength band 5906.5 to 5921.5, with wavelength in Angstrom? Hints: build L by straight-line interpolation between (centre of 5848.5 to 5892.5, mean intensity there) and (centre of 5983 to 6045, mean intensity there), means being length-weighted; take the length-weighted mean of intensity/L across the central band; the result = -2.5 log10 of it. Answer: 0.10 mag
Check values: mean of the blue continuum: 17.9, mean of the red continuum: 19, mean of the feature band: 16.6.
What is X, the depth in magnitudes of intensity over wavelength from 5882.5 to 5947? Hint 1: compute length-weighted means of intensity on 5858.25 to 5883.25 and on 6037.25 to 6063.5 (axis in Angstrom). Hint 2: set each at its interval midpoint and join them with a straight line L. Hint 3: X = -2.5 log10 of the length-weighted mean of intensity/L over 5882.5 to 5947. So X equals 0.09 mag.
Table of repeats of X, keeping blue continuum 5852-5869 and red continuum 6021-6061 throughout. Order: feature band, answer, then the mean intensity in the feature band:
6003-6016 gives 0.02 mag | 18.4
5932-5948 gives 0.02 mag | 18.4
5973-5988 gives 0.08 mag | 17.5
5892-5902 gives 0.22 mag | 15.3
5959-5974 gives 0.04 mag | 18.2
